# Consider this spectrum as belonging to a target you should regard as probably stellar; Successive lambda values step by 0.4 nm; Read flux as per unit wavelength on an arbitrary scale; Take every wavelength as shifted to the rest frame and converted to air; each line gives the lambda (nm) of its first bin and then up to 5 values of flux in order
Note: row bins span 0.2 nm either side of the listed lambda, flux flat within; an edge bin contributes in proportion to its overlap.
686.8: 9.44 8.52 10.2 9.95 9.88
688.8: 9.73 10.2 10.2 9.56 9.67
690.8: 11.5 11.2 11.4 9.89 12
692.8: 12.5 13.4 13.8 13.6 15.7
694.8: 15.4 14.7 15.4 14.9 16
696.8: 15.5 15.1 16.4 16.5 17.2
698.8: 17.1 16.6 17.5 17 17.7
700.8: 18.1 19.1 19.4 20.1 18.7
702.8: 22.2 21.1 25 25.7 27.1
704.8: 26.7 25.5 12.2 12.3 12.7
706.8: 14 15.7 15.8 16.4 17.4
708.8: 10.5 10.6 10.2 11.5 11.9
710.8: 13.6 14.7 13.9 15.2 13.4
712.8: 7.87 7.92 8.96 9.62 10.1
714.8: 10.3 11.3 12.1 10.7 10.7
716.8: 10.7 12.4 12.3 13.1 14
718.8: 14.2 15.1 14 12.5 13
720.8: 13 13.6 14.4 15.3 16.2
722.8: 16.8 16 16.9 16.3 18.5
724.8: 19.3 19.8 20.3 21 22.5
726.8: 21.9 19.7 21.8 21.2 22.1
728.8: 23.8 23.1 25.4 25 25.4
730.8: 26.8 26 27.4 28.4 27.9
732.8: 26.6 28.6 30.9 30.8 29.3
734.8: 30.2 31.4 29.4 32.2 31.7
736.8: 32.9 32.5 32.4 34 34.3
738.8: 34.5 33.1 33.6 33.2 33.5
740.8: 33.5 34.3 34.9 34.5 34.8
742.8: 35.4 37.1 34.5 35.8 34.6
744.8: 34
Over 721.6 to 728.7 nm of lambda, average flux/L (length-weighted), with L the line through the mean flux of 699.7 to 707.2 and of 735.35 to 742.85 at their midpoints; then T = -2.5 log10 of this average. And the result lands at 0.42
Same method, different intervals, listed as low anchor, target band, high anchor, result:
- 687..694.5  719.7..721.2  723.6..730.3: 0.44 mag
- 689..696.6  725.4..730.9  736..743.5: 0.25 mag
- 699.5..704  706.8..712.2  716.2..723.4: 0.26 mag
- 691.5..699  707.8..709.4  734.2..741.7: 0.42 mag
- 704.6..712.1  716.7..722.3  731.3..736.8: 0.49 mag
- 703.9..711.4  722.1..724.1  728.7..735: 0.38 mag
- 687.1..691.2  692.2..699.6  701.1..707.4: -0.05 mag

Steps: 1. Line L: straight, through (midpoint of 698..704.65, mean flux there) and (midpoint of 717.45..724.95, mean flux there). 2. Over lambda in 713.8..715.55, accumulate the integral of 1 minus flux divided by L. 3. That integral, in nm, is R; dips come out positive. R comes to 0.644 nm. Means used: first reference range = 19.9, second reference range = 15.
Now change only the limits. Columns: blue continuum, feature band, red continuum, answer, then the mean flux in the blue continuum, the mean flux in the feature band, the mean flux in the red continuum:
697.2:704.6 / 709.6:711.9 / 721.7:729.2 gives 0.77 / 19.5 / 13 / 19.4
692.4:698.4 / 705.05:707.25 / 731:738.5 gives 0.45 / 14.9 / 15.2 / 30.3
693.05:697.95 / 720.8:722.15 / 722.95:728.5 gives 0.35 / 15.1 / 14.2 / 19.7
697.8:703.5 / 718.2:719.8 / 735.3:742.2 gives 0.70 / 18.6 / 14.3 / 33.2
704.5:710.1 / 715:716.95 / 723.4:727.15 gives 0.71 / 15.4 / 11.1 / 19.6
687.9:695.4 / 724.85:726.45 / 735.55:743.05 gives 0.39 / 11.8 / 20.6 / 33.5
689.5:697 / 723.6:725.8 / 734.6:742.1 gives 0.67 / 13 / 18.7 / 32.9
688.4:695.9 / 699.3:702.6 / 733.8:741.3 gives -0.47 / 12.2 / 18.4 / 32.4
